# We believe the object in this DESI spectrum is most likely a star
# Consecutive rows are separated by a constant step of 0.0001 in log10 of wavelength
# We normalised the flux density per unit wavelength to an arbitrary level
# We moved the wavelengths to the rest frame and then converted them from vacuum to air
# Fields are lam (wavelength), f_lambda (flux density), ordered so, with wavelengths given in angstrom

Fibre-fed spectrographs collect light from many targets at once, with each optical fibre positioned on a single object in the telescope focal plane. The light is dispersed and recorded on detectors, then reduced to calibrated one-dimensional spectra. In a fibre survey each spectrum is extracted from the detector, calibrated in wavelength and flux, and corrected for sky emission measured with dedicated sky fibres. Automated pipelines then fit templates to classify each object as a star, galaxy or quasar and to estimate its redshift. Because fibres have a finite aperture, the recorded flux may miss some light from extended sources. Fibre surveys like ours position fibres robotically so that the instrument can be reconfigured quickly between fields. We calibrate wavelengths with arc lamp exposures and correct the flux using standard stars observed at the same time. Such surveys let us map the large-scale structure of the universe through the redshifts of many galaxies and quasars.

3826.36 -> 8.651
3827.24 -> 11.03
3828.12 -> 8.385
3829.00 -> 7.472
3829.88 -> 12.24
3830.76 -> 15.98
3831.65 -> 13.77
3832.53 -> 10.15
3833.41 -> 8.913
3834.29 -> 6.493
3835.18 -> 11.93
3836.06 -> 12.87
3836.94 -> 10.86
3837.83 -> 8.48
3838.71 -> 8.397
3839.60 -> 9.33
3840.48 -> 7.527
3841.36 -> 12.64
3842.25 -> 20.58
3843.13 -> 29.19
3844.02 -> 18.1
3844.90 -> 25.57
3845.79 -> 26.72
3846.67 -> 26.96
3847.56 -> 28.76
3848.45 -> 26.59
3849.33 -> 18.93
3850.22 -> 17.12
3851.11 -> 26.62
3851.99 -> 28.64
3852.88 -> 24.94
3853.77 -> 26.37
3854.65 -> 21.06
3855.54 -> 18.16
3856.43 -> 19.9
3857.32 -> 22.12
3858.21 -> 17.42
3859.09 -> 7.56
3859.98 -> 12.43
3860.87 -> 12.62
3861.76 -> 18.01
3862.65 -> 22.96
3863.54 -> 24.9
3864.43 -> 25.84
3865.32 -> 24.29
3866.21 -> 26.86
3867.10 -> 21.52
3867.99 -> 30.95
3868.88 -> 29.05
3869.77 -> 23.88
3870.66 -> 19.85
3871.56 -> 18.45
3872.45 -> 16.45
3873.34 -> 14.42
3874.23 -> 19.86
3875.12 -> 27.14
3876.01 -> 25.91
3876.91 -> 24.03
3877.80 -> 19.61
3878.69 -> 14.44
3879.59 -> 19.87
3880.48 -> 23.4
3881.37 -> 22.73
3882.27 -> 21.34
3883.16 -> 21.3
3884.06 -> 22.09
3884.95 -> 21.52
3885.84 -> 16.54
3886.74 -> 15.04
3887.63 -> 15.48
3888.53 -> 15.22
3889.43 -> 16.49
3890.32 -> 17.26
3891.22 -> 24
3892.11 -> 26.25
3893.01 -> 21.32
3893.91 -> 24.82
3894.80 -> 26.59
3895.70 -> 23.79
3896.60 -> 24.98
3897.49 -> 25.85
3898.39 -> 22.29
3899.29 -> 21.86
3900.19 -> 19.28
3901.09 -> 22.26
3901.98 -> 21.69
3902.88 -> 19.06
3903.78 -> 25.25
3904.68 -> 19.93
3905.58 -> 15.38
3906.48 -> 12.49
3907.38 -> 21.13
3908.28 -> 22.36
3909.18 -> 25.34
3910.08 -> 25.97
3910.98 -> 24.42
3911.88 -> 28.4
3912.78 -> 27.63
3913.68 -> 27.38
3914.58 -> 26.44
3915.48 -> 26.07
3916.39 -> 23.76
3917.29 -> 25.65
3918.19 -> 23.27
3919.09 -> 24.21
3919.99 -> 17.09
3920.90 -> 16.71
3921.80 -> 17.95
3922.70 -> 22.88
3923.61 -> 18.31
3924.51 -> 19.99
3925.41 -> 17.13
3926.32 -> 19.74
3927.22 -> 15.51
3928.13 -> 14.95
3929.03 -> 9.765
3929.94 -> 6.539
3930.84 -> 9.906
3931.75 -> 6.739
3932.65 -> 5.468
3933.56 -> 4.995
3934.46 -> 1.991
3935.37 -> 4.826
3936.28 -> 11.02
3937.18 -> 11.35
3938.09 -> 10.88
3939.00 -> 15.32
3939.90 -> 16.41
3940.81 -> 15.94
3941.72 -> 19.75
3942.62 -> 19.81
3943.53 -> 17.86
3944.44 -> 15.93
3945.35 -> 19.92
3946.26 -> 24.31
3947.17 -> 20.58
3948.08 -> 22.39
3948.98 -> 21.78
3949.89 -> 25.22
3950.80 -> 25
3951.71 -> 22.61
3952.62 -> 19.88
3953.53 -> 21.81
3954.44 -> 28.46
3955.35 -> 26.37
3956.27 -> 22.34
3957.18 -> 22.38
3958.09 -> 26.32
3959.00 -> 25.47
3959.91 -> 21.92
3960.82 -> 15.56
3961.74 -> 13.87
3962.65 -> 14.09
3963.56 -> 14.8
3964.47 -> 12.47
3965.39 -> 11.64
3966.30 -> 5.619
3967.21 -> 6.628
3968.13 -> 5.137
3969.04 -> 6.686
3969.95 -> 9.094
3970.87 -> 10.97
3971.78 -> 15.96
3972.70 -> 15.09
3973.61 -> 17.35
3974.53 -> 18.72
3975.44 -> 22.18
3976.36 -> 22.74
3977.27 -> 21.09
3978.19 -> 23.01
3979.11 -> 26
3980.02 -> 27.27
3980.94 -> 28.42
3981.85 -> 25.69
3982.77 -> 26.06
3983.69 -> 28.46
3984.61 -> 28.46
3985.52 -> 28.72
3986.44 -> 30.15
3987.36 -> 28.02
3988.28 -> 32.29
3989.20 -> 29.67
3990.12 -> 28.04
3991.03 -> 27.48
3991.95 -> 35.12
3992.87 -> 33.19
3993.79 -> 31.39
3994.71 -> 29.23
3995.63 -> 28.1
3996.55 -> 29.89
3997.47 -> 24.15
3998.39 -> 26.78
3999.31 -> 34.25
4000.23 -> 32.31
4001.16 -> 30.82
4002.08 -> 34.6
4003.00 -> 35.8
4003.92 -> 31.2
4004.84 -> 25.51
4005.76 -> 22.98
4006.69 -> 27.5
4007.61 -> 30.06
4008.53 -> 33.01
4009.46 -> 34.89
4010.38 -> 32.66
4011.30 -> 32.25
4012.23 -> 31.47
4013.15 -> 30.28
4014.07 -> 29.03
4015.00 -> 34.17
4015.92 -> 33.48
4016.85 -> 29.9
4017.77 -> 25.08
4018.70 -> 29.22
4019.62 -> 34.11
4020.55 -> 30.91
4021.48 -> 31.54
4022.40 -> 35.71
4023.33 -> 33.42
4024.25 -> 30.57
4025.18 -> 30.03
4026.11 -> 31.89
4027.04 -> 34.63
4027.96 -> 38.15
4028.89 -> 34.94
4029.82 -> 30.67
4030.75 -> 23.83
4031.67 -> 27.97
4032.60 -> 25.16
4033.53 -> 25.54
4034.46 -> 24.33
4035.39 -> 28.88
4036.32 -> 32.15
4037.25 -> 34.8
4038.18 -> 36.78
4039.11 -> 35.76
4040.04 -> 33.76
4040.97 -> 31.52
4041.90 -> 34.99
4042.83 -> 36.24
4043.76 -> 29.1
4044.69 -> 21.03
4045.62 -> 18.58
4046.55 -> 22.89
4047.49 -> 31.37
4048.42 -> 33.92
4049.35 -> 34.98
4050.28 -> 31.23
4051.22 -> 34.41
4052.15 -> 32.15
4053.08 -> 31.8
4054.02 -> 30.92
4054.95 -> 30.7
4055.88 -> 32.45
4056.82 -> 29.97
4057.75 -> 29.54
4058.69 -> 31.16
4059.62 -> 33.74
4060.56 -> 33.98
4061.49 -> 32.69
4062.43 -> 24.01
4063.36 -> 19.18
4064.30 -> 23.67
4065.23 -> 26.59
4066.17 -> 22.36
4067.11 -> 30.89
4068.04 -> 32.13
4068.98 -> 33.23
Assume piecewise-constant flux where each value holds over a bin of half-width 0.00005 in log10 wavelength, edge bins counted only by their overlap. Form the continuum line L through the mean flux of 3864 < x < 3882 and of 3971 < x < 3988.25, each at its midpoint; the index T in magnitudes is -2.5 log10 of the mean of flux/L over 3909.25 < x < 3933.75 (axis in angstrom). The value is 0.21 mag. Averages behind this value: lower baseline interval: 22.4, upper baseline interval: 24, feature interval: 19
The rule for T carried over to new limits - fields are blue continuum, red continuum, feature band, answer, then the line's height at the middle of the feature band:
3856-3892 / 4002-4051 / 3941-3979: 0.38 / 26.3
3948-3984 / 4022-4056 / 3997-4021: -0.17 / 26.2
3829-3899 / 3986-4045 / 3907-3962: 0.28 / 24.9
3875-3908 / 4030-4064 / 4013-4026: -0.10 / 28.4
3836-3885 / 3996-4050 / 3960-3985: 0.49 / 27.6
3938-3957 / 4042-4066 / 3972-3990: -0.07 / 23.5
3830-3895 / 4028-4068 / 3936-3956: 0.22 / 24.2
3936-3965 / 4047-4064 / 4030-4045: -0.05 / 29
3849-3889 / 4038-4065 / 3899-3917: 0.00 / 22.9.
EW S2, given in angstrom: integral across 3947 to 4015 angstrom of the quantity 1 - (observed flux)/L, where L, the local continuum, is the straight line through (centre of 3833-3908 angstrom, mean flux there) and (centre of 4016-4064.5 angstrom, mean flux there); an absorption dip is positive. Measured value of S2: 6.8 angstrom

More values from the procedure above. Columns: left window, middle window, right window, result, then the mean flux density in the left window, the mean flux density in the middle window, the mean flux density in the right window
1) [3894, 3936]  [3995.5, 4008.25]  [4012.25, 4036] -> -0.64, 19.2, 29.7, 30.6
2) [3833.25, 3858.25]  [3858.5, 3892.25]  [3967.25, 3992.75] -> -1.34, 18.8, 20.5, 22.8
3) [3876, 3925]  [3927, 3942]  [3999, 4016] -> 8.65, 21.7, 10.5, 31.3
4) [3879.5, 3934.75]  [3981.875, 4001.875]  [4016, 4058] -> -1.93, 19.8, 29.6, 30.9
